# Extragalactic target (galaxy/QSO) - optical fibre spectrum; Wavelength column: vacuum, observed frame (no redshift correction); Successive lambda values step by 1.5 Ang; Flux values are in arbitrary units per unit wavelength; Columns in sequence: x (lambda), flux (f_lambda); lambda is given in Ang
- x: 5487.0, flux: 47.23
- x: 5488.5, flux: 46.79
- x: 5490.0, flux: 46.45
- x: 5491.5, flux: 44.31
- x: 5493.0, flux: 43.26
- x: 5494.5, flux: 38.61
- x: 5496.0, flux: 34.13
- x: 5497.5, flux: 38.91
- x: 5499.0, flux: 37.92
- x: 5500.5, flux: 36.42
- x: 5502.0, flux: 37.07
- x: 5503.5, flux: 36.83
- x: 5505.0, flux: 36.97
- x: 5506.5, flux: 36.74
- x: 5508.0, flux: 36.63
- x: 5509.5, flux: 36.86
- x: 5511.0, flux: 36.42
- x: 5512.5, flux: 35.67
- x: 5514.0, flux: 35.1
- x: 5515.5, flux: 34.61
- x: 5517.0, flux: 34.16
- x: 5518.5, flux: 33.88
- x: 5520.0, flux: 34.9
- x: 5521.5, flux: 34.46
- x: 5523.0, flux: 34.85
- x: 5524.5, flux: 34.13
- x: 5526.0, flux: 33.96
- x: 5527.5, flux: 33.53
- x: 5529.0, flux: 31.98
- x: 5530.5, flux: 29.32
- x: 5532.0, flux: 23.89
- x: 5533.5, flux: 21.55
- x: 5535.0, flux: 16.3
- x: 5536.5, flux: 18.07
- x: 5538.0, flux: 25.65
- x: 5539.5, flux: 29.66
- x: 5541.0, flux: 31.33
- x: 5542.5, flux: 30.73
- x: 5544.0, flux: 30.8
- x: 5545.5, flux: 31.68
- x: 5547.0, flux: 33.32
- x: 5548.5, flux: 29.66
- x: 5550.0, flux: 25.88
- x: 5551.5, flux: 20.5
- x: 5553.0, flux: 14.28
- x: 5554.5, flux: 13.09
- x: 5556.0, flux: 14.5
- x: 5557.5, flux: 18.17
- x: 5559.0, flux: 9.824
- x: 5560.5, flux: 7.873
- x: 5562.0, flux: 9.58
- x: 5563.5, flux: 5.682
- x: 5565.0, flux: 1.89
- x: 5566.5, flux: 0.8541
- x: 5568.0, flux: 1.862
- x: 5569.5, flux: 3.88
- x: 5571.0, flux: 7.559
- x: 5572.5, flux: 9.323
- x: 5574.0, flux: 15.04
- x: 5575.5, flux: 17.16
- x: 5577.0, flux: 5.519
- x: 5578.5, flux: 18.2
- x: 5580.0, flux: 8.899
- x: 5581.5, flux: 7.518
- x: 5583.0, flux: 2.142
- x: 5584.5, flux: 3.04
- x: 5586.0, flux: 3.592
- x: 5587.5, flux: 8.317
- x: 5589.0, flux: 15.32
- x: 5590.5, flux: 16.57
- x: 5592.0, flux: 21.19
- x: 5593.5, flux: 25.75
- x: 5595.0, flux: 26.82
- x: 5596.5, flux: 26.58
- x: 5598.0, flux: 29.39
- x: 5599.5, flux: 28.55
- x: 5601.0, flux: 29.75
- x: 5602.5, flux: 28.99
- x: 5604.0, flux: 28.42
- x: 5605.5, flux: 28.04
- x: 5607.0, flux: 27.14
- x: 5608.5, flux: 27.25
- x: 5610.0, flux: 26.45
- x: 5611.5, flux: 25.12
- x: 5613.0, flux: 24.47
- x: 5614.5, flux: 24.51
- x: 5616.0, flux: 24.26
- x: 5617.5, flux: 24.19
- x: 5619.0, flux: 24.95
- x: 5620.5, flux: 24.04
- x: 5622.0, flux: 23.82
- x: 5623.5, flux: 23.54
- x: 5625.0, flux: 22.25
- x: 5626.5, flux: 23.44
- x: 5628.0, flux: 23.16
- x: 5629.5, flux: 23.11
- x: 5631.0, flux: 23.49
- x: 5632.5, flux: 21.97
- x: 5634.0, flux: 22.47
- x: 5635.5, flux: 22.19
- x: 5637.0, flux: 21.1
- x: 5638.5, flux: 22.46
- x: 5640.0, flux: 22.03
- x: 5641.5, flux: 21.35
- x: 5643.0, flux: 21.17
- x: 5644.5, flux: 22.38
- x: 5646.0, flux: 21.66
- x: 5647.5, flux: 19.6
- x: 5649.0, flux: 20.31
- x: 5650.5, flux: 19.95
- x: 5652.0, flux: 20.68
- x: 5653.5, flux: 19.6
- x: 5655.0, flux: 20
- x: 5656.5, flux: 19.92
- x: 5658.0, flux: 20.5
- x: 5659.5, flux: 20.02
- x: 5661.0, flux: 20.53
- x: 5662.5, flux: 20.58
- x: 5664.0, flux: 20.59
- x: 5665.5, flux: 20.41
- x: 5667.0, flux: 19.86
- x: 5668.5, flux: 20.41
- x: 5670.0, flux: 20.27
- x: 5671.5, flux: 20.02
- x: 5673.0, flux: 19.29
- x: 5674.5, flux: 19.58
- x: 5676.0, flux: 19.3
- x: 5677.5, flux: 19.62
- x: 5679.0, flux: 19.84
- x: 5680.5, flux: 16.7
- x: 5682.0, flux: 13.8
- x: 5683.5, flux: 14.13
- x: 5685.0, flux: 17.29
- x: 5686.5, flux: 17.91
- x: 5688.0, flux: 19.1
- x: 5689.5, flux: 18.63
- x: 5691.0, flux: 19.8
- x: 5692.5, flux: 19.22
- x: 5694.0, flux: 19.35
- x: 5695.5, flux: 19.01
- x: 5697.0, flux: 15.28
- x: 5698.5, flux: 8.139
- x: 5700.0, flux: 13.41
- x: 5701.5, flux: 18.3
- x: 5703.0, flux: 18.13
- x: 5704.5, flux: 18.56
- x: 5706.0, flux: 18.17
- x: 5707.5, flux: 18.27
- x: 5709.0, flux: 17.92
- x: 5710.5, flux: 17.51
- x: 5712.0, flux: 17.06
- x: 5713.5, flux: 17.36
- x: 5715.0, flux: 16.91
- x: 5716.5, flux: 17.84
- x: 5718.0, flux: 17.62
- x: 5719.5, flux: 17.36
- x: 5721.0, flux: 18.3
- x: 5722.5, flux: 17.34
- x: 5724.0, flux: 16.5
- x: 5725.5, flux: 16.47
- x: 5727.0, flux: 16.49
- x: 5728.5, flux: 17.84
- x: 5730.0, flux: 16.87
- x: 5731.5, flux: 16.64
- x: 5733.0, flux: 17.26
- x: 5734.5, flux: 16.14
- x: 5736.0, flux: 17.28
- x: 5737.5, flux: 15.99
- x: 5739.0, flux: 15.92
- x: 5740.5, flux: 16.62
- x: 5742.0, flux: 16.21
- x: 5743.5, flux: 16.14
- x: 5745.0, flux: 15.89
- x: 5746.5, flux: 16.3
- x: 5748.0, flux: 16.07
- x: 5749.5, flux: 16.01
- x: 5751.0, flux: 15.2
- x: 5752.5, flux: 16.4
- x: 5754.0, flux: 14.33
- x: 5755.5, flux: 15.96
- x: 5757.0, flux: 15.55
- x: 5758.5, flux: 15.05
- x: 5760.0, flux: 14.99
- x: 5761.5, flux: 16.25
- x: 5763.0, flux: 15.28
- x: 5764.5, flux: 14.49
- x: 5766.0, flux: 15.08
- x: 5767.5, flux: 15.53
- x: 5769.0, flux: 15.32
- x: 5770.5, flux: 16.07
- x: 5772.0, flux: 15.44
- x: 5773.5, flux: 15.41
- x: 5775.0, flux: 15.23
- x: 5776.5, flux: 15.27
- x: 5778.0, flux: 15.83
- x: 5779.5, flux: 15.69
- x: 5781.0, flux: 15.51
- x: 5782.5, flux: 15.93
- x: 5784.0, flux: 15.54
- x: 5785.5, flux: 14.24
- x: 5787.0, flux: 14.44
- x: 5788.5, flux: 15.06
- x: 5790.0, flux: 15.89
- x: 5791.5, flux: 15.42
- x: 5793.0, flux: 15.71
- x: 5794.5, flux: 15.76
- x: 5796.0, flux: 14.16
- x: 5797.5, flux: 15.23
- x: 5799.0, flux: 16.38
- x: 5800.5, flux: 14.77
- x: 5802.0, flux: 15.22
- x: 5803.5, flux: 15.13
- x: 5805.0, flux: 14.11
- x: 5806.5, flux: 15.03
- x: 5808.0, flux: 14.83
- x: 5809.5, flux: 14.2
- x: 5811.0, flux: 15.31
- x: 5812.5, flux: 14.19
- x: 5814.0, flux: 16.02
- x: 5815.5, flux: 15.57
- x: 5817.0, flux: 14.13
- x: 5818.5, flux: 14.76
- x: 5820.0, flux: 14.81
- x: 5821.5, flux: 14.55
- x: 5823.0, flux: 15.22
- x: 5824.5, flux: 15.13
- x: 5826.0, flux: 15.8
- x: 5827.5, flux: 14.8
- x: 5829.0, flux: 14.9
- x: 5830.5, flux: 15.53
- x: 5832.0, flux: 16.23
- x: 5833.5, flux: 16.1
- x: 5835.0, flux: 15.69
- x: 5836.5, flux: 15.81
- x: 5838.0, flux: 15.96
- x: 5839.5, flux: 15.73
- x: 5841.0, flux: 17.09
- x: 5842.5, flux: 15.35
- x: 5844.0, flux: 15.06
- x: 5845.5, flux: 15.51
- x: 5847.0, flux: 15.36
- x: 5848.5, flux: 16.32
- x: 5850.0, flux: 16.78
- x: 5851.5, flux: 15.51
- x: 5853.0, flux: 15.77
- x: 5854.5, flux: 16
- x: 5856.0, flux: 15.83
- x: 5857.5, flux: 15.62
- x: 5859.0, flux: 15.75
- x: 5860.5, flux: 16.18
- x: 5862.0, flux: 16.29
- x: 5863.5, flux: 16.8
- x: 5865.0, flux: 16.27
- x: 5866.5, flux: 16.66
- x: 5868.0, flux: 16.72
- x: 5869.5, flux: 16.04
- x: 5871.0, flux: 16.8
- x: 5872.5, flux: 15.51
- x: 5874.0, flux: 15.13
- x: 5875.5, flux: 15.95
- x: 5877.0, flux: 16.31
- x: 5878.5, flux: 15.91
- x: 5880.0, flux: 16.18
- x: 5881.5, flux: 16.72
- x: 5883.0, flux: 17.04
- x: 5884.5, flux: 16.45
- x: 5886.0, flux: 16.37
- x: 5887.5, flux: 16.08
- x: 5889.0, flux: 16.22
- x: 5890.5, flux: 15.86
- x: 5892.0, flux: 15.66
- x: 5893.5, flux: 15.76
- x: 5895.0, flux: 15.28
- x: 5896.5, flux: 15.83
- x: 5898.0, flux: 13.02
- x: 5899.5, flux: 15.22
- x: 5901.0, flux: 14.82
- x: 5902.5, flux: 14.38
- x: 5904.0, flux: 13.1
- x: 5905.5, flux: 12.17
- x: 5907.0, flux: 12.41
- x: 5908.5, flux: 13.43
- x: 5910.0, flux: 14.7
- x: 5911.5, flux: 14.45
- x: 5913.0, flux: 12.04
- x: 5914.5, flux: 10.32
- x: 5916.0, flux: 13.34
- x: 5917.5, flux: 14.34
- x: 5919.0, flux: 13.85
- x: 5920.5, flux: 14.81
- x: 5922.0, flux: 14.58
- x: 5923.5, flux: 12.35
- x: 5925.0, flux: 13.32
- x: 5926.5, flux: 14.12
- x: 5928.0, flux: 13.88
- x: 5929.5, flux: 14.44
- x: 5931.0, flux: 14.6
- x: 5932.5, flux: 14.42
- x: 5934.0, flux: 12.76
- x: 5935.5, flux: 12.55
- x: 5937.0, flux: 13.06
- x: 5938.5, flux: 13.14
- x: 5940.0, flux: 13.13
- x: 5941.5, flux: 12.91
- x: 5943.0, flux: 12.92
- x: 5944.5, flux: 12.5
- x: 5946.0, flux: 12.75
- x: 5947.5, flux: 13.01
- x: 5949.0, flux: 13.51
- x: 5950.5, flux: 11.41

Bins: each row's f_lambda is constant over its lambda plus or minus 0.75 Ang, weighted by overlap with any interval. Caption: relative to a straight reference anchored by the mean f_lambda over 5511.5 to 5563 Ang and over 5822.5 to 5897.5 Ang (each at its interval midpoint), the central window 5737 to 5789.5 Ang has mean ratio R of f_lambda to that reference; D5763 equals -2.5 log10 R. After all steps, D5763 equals 0.220 mag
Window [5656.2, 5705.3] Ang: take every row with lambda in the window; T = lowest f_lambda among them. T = 8.139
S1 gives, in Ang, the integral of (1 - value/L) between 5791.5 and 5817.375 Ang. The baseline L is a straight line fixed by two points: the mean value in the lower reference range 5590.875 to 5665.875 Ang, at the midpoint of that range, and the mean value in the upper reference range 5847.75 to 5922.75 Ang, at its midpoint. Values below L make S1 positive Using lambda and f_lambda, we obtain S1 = 4.0 Ang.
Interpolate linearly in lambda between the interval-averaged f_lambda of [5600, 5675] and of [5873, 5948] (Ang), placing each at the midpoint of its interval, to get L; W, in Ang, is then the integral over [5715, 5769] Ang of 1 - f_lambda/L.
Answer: 8.88 Ang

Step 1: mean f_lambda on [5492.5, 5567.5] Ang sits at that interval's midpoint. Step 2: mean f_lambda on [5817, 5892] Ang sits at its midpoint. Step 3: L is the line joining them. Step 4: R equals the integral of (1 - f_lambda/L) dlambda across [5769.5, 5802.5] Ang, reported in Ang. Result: 5.4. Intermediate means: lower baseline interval 27.7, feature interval 15.4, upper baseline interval 15.9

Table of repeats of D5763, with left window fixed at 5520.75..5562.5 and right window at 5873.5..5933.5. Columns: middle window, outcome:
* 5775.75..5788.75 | 0.177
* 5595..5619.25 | -0.172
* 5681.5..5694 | 0.167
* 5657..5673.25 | 0.052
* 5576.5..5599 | 0.490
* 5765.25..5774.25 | 0.184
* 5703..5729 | 0.135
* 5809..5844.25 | 0.095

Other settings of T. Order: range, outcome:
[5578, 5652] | 2.142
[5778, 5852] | 14.11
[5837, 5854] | 15.06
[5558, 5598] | 0.8541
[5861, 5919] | 10.32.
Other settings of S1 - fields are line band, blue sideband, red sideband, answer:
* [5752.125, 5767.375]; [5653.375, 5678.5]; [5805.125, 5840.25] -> 1.6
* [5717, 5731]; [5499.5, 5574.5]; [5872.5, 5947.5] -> 1.7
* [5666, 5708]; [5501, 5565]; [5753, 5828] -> 4.6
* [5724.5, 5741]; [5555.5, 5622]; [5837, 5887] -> -0.2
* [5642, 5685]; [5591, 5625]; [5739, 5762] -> 4.6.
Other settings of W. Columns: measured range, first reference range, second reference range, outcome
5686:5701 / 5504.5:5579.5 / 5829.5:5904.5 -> 2.1 Ang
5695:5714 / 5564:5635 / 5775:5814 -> 0.1 Ang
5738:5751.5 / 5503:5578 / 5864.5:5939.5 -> 1.8 Ang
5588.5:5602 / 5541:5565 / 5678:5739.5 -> -4.2 Ang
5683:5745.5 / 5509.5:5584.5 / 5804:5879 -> 3.3 Ang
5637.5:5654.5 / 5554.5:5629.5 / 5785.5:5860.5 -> -4.0 Ang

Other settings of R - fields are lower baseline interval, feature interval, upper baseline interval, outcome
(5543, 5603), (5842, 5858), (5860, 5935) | -0.8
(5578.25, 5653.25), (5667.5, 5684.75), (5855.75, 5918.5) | 1.4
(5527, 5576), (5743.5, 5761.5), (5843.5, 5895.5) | 1.4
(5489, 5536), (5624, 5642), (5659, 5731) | 0.9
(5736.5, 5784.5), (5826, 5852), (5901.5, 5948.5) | -2.1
